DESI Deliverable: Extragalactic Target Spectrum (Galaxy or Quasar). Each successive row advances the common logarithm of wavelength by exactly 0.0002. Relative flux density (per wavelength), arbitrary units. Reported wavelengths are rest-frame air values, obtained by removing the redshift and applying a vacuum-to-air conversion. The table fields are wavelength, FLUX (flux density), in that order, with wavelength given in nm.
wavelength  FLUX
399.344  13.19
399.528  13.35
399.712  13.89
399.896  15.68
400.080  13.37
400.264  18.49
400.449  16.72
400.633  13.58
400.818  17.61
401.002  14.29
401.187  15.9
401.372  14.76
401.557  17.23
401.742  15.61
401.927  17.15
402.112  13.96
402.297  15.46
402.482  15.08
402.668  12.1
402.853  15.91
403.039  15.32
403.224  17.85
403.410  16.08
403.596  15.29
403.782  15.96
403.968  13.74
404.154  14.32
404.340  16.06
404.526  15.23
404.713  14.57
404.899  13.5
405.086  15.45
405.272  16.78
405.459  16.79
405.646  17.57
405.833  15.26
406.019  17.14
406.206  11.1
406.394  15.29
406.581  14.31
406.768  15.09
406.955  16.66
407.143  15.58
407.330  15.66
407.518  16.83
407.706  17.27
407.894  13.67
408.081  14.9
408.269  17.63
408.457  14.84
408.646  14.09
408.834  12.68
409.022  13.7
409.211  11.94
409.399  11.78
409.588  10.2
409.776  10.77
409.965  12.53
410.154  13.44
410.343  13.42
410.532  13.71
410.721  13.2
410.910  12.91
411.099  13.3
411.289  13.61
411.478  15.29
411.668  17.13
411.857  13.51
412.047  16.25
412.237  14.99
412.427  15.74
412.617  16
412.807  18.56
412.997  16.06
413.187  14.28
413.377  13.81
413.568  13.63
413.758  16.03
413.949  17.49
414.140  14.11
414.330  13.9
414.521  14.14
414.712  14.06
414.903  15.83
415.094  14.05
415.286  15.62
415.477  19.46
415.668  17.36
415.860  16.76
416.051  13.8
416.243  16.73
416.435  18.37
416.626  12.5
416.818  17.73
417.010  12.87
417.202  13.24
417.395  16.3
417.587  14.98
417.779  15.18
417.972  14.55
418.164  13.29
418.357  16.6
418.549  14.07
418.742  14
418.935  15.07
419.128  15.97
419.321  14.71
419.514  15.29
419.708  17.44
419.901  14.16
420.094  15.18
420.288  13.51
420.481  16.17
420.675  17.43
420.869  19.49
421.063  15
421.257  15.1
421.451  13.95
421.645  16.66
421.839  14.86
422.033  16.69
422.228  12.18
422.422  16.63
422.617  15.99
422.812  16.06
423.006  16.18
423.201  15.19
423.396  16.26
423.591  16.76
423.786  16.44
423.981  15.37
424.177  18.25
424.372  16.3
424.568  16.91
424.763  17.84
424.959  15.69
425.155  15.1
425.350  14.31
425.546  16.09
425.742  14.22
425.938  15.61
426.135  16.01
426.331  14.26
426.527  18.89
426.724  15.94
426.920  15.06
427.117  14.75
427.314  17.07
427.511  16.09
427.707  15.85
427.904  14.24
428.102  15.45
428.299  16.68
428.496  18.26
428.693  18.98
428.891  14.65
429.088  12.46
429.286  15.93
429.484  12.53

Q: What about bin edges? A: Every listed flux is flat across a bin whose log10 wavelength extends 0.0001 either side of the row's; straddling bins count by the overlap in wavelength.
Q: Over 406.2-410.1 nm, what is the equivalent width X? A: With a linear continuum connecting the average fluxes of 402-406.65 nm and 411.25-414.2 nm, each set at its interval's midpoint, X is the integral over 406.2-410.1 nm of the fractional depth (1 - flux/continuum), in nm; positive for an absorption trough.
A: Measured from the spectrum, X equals 0.29 nm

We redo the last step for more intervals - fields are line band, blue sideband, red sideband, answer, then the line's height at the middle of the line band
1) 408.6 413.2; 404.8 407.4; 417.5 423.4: 0.437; 15.4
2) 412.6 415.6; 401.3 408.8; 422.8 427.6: 0.046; 15.7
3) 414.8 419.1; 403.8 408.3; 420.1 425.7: 0.096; 15.7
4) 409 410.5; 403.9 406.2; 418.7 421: 0.318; 15.5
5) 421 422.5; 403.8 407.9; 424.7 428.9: 0.068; 15.8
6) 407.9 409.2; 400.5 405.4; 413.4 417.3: 0.081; 15.4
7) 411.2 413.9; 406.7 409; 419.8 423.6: 0.012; 15.5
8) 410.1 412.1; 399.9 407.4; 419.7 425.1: 0.194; 15.7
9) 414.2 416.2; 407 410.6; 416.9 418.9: -0.158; 14.4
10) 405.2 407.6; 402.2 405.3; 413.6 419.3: -0.075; 15.2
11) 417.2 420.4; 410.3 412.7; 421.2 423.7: 0.059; 15.2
